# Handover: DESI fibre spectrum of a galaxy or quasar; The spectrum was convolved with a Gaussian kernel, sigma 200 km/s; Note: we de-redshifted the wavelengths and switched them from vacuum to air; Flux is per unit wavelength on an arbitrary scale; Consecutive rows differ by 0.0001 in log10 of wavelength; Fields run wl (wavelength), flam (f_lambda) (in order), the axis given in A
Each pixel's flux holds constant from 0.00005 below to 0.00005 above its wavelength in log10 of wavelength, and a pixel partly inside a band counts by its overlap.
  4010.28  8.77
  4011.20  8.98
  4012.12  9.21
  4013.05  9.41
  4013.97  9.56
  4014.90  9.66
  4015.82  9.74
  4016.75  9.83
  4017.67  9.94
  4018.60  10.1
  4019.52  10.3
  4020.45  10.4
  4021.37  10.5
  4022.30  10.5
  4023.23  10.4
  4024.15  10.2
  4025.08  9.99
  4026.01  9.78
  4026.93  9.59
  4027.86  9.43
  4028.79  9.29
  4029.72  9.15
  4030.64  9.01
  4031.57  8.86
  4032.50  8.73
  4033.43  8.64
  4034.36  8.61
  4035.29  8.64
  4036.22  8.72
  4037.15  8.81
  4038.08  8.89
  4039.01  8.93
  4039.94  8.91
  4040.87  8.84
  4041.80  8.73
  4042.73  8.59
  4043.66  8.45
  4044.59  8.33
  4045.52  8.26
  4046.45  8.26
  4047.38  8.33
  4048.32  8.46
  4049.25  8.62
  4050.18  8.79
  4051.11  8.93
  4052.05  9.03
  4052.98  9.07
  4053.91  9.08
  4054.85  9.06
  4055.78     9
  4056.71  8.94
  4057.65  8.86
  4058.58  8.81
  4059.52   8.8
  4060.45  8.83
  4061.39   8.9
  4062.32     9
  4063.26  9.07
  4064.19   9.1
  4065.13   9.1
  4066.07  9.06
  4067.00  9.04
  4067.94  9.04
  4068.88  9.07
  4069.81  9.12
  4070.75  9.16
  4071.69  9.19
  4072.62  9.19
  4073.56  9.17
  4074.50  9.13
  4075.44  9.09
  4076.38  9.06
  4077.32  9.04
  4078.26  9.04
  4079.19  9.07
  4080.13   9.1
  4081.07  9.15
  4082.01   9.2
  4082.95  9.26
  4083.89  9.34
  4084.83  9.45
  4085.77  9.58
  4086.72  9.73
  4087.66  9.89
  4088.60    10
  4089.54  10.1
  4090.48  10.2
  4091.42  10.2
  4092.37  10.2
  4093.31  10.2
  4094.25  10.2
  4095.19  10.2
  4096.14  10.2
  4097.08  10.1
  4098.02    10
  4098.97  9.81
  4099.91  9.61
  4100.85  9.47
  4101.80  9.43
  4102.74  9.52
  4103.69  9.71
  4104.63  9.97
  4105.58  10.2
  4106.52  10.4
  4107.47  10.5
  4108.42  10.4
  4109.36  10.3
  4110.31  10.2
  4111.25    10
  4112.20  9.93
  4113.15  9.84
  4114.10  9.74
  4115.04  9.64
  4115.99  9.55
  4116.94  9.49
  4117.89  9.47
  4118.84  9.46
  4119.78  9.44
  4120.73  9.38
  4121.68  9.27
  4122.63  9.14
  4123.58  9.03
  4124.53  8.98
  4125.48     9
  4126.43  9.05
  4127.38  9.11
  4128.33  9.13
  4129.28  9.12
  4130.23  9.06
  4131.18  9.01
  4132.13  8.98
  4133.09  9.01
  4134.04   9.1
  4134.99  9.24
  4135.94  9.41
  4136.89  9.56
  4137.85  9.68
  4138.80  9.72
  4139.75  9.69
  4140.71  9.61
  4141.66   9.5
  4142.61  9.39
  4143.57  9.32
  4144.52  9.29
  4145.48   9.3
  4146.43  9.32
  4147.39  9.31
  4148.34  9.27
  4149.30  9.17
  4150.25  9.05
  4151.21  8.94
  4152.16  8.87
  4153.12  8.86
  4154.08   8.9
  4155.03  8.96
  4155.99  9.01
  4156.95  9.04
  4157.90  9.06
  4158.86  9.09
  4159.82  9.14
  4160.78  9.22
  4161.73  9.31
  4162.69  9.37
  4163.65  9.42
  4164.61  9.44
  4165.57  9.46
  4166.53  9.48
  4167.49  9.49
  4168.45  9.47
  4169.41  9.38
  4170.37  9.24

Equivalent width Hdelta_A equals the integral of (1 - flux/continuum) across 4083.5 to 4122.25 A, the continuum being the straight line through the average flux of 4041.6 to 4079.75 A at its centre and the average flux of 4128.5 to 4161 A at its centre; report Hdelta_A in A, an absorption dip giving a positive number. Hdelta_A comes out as -3.44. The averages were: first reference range 8.9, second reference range 9.21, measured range 9.86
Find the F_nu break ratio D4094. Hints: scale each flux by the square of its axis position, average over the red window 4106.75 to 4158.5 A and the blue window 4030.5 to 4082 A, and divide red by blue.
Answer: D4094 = 1.09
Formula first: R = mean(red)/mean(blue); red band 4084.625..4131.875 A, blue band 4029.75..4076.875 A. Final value 1.1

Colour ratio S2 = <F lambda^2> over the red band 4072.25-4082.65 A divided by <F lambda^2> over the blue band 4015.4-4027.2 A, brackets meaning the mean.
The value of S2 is 0.93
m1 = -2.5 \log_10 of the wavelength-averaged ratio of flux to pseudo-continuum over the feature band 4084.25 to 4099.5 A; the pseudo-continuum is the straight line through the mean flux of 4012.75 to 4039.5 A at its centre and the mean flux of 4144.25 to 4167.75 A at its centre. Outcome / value -0.073 mag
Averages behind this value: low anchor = 9.5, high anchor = 9.19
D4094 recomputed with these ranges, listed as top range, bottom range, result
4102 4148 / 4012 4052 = 1.08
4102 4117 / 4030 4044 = 1.18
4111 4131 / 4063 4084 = 1.05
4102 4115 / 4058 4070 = 1.14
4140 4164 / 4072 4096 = 0.99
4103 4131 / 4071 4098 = 1.02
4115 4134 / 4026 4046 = 1.09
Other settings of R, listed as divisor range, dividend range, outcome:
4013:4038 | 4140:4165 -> 0.96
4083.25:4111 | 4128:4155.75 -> 0.93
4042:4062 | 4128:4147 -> 1.07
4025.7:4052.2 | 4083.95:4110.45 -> 1.13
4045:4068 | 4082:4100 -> 1.12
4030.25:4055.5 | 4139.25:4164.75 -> 1.06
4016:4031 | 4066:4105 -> 0.96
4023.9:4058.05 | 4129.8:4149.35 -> 1.05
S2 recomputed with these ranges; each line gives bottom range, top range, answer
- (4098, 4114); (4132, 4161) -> 0.95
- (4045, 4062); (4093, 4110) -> 1.17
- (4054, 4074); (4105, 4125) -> 1.11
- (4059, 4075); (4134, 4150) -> 1.08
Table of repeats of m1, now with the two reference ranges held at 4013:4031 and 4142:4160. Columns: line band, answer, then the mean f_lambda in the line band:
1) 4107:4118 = -0.07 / 9.93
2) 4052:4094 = 0.03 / 9.27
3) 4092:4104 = -0.05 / 9.9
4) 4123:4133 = 0.03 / 9.04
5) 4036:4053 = 0.12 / 8.67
